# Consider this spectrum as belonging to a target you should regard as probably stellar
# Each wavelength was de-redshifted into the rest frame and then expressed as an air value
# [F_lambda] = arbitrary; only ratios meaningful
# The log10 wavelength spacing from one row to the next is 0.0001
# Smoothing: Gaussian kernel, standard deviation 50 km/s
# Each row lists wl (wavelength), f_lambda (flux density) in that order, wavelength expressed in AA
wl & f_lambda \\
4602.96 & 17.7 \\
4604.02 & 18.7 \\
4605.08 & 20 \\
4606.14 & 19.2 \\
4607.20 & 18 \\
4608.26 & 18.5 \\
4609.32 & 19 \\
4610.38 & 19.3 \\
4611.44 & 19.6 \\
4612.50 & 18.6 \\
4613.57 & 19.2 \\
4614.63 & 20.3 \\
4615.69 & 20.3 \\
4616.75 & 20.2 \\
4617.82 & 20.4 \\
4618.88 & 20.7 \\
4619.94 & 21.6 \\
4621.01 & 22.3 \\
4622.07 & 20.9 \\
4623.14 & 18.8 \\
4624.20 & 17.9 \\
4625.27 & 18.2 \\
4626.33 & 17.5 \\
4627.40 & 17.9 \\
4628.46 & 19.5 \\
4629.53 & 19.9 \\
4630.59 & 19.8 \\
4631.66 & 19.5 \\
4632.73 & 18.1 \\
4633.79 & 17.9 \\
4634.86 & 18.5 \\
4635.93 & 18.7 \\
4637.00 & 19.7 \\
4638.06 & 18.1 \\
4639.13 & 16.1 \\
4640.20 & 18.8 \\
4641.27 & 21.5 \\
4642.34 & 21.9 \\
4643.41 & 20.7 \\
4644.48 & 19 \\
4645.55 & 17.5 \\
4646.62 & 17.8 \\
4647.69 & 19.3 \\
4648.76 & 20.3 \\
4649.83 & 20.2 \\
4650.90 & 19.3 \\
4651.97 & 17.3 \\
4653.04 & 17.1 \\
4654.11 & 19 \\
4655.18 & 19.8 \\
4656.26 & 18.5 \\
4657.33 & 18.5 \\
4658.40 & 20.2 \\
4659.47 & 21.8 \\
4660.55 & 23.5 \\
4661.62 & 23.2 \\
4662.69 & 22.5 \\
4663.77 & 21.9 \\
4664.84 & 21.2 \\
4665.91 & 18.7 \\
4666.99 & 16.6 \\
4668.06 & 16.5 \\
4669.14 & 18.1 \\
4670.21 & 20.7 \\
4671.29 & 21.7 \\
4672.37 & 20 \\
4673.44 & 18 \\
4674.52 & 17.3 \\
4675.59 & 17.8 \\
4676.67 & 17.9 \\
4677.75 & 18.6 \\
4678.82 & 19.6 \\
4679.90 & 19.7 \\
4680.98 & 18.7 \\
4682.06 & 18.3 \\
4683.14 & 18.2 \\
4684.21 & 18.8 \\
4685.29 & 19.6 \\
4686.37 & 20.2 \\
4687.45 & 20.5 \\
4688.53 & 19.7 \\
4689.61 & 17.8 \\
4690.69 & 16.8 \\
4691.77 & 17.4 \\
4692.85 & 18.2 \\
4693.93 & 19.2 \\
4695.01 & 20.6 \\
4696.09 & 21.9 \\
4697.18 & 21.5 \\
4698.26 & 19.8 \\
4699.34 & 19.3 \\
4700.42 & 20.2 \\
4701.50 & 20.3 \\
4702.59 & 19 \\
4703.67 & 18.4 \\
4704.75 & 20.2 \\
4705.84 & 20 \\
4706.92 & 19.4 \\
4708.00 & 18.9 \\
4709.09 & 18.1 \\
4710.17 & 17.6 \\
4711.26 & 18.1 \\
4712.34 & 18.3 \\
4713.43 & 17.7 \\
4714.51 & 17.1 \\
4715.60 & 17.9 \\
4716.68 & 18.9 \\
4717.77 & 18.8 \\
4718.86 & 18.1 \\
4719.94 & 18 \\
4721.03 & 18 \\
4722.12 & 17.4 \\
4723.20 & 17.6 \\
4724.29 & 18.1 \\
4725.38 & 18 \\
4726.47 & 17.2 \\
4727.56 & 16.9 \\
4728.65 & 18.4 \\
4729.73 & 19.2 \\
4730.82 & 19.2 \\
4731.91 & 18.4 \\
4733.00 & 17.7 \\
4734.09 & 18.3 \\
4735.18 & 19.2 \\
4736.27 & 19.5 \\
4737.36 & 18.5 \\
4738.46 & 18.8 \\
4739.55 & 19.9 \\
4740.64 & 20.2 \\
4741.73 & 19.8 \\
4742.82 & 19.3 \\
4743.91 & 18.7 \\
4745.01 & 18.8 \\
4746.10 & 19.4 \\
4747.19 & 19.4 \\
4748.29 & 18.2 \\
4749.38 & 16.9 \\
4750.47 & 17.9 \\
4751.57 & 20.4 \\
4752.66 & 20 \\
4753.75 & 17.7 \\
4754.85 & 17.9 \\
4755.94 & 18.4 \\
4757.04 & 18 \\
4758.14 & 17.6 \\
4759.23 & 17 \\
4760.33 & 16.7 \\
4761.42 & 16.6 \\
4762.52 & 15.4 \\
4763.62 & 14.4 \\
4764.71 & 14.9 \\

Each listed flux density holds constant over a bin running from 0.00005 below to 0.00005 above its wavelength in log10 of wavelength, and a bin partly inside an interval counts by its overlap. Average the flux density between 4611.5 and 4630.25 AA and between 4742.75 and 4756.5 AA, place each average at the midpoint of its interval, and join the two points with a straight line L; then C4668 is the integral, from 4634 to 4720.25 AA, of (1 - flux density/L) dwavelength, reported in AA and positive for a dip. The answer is 0.2 AA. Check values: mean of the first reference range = 19.7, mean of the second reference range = 18.7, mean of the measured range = 19.2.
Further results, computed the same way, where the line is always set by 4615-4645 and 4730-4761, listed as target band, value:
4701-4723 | 0.4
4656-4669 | -0.7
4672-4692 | 0.4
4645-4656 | 0.3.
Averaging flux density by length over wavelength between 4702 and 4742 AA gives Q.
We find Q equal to 18.5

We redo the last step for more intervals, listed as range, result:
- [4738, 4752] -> 19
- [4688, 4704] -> 19.4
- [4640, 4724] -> 19.2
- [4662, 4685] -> 19.1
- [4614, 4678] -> 19.4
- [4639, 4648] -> 19.3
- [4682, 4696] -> 19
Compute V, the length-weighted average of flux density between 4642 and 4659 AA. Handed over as 19.1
